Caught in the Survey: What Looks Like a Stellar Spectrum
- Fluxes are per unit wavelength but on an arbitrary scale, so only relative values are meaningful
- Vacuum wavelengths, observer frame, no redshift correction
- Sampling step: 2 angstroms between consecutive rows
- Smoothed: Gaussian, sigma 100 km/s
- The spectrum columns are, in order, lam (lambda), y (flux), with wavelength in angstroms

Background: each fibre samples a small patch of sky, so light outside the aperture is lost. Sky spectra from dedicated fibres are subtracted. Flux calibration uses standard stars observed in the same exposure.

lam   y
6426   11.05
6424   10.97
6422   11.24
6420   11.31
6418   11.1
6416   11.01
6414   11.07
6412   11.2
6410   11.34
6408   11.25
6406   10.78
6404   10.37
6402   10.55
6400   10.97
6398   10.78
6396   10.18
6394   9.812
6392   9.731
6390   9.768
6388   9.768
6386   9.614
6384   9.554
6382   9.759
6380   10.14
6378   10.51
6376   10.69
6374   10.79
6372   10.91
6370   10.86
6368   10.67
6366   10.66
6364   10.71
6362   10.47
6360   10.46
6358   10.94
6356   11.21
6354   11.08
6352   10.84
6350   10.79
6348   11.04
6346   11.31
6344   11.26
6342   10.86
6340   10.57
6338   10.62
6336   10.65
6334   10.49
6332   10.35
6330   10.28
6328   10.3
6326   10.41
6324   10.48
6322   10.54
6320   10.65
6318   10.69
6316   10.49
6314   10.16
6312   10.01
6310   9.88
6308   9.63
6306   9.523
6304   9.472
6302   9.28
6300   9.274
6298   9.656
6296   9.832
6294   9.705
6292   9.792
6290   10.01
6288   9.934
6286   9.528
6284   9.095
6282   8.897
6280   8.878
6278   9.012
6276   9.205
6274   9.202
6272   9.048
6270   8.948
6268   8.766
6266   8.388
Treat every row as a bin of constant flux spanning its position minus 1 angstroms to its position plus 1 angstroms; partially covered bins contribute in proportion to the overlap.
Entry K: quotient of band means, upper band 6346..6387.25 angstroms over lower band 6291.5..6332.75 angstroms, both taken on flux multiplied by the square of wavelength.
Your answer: 1.08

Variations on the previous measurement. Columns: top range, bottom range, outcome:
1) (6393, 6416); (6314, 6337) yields 1.05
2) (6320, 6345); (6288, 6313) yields 1.10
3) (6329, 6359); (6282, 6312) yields 1.14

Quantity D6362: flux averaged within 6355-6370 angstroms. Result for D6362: 10.7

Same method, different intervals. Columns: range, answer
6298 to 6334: 10.1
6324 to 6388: 10.6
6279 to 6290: 9.33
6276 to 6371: 10.2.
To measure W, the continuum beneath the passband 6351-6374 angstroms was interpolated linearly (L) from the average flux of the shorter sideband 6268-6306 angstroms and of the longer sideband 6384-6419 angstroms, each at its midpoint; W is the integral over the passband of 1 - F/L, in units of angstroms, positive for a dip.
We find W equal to -1.5 angstroms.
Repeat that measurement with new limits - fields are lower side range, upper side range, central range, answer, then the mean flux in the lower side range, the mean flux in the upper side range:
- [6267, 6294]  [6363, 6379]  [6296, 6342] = -1.3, 9.27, 10.7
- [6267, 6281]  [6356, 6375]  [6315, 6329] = -0.8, 9.01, 10.7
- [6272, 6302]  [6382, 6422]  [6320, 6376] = -4.0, 9.41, 10.5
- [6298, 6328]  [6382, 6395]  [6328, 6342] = -0.8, 10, 9.71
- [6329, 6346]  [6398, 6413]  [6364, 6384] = 0.5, 10.7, 10.9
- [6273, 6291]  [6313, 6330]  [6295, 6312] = 0.6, 9.31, 10.5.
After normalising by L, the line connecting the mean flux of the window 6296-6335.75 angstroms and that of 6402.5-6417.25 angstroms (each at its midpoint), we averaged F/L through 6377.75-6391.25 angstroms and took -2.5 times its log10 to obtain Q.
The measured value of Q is 0.10 mag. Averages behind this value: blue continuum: 10.1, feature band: 9.84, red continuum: 11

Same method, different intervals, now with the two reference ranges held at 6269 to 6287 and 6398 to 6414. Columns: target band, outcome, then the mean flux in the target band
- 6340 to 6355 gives -0.09 mag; 11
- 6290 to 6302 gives -0.03 mag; 9.65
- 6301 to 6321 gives -0.05 mag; 9.98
